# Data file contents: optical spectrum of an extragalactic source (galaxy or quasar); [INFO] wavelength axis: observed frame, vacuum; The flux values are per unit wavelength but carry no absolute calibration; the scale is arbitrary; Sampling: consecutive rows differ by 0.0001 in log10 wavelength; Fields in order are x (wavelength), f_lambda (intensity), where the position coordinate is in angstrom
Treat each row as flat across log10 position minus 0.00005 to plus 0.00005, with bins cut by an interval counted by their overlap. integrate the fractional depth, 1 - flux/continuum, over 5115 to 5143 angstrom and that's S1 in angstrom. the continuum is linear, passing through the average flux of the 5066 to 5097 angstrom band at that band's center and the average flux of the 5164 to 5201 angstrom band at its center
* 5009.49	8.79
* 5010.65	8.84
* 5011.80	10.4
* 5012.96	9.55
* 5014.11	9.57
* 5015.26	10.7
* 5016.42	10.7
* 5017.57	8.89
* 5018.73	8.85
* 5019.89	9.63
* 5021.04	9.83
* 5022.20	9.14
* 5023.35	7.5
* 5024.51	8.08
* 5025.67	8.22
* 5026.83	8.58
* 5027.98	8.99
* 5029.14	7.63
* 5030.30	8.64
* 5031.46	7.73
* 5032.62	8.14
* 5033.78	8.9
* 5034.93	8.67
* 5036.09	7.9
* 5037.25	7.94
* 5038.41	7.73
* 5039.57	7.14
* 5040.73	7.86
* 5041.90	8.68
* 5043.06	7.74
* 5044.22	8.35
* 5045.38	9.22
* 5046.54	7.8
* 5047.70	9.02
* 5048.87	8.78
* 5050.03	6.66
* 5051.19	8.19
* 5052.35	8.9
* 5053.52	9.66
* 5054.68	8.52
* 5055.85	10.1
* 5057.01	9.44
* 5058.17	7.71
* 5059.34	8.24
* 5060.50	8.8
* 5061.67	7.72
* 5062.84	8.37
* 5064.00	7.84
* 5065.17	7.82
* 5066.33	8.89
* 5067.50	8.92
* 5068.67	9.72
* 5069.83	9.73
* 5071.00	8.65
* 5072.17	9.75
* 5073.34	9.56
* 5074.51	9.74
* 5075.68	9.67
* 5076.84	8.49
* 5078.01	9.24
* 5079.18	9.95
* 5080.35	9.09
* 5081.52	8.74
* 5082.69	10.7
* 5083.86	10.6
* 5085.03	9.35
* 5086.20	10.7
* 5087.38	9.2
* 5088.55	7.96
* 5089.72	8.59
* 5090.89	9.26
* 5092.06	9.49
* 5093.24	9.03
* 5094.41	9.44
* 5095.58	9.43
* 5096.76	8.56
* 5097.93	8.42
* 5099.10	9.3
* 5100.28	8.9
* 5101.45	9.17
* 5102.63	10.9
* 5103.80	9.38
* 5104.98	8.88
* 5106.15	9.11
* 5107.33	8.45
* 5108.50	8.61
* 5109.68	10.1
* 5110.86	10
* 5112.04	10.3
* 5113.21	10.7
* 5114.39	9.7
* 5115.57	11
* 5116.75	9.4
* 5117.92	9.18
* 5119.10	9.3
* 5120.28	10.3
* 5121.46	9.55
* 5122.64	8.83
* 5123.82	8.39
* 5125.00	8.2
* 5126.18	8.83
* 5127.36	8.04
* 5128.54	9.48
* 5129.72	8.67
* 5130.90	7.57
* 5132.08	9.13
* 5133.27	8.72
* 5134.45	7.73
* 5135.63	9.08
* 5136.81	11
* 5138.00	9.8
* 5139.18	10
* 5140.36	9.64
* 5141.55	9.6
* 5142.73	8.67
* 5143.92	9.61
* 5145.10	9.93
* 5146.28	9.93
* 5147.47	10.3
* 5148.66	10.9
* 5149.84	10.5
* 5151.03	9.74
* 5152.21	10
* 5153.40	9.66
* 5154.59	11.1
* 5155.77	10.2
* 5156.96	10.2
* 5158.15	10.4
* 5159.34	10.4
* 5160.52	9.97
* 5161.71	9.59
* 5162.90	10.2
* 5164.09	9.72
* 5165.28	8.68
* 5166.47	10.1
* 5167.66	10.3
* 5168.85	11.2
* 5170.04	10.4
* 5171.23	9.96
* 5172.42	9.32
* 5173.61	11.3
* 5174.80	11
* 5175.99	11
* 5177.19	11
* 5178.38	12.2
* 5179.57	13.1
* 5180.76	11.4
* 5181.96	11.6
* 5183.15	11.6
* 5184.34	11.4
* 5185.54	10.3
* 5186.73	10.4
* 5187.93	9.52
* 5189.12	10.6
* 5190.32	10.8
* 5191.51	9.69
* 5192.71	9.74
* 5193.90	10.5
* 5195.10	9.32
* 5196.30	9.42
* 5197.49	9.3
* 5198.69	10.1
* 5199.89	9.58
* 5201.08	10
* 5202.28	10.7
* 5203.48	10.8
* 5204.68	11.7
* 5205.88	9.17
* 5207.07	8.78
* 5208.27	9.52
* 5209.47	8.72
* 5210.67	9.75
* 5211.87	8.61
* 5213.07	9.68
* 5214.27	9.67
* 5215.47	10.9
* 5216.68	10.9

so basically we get 2.0 angstrom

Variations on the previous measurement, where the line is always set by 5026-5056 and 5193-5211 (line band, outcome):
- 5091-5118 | -1.60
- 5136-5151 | -1.10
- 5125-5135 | 0.71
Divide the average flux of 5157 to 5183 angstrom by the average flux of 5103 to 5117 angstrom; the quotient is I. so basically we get 1.10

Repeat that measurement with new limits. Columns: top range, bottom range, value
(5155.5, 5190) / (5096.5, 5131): 1.14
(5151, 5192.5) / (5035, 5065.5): 1.26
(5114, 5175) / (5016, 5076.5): 1.12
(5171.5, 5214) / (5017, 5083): 1.19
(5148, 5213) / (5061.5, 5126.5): 1.11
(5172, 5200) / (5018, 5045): 1.27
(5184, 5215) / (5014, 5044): 1.16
